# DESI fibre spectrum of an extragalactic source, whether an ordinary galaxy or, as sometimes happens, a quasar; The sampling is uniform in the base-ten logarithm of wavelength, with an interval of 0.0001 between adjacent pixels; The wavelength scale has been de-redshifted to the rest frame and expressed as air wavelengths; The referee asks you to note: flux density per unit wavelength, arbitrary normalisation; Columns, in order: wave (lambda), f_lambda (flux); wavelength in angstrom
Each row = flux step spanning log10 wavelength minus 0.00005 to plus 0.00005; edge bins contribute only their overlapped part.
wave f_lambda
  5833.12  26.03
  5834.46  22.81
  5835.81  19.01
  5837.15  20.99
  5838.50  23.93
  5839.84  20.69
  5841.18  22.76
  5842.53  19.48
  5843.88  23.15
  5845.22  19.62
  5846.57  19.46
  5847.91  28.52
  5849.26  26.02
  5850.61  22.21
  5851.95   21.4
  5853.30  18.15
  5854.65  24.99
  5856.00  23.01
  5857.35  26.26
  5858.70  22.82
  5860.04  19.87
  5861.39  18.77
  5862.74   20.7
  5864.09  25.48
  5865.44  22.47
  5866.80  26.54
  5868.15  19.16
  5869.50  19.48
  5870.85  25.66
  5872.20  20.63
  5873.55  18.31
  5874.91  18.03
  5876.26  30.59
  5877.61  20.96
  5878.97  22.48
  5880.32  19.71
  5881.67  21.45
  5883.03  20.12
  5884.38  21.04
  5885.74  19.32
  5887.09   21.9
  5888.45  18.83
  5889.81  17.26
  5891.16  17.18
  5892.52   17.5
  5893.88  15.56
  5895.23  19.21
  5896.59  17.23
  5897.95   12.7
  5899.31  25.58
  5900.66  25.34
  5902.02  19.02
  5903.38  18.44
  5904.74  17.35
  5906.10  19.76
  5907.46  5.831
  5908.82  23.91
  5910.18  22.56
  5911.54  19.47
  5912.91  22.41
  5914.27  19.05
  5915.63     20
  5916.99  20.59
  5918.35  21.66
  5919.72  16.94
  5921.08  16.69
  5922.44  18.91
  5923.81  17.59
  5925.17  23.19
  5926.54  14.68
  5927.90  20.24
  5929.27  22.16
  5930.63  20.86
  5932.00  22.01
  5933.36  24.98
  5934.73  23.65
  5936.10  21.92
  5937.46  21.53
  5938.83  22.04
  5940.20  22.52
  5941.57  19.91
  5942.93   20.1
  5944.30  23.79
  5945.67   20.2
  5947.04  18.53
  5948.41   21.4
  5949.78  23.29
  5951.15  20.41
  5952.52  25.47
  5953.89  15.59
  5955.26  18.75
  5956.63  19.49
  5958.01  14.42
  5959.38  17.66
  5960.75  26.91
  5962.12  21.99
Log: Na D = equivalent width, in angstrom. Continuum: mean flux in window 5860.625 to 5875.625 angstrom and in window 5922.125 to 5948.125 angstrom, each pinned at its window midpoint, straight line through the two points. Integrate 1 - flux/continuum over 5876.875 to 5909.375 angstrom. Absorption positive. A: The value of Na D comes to 3.3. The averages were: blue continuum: 21.4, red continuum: 21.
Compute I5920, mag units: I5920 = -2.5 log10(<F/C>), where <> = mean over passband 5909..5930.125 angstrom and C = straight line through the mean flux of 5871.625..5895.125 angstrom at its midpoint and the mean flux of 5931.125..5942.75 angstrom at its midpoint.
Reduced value 0.09 mag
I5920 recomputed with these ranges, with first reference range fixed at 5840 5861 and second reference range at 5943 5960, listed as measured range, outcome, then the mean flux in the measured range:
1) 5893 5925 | 0.107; 19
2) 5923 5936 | -0.031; 21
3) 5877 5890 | 0.062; 20.4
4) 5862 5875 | 0.010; 21.8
